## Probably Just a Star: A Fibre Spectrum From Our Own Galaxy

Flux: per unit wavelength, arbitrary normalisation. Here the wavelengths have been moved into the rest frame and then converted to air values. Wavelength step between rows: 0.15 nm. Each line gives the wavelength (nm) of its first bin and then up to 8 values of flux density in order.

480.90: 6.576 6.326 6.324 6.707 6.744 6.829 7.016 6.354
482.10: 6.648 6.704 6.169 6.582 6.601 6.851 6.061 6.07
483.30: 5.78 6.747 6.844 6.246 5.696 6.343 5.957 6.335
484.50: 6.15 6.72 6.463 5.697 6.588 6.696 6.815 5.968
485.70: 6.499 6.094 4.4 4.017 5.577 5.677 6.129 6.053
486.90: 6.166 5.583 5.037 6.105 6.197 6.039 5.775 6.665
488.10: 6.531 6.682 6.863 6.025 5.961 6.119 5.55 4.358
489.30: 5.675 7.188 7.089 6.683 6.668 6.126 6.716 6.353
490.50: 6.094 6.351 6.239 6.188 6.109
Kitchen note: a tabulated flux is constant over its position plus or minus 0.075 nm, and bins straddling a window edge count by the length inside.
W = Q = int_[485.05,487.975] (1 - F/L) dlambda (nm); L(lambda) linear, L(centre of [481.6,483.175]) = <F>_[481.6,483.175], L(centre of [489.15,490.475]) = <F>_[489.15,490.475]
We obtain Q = 0.27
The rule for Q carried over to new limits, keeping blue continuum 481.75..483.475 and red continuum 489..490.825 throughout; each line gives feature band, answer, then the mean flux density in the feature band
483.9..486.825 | 0.174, 6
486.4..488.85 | 0.087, 6.1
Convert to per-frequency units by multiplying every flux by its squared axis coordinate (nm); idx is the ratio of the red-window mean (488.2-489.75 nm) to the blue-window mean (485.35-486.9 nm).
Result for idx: 1.1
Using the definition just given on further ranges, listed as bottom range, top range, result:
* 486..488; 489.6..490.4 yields 1.16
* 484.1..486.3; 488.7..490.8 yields 1.05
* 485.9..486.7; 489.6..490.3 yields 1.28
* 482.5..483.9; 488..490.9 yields 1.01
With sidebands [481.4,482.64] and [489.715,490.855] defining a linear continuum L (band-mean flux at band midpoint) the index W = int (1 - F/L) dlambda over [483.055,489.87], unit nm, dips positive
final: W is 0.44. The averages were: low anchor 6.63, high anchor 6.4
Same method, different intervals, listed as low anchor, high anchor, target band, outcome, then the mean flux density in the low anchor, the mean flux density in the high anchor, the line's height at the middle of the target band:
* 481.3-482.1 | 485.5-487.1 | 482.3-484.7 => -0.01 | 6.72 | 5.65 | 6.3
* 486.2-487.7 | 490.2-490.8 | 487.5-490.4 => -0.08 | 5.82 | 6.32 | 6.1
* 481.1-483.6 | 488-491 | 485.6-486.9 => 0.16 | 6.52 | 6.28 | 6.39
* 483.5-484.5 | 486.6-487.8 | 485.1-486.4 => 0.05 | 6.24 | 5.89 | 6.05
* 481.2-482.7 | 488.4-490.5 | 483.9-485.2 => 0.04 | 6.62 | 6.21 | 6.48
